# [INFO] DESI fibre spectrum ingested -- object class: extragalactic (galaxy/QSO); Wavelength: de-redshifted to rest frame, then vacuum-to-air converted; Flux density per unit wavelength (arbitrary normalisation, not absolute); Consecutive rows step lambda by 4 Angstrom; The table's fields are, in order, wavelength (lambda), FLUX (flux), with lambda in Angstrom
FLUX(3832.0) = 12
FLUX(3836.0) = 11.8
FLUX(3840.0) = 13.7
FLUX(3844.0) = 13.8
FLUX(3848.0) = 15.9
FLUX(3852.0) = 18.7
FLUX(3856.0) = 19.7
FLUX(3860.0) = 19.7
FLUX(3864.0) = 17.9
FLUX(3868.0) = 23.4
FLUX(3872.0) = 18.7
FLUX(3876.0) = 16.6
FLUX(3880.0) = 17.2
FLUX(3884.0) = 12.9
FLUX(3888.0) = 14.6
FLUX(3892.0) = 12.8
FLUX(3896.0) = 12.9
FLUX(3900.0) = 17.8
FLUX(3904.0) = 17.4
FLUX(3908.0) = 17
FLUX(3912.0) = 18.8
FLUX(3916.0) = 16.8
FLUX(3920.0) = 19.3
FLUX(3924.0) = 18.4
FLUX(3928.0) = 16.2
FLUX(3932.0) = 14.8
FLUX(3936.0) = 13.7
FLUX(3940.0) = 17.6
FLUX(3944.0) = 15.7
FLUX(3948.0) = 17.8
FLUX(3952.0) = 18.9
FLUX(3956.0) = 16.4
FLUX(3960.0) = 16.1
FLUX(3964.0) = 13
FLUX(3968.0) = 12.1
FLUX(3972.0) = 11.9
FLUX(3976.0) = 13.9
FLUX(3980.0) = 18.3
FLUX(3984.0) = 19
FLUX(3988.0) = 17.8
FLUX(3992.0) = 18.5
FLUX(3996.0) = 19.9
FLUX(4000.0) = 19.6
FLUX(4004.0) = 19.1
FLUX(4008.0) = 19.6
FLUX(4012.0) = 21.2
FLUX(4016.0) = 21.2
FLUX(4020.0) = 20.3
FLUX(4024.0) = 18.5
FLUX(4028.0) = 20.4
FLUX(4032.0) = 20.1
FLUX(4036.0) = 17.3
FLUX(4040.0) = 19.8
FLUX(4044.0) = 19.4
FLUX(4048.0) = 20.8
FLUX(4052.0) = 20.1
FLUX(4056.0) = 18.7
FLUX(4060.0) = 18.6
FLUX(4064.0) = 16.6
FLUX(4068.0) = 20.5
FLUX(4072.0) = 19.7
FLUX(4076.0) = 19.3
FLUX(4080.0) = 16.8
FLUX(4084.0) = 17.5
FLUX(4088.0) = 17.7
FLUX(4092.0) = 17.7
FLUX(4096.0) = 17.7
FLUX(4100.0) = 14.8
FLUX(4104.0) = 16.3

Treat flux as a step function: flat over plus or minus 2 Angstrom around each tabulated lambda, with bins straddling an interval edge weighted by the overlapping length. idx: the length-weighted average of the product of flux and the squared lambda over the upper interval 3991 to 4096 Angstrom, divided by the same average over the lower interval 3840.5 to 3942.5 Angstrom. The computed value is 1.2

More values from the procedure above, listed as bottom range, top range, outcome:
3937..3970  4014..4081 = 1.28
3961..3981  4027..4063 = 1.46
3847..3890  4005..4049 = 1.21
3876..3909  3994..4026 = 1.38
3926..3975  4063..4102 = 1.25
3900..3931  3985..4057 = 1.17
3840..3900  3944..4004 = 1.06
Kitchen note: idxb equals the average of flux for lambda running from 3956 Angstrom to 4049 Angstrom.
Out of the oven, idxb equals 18.1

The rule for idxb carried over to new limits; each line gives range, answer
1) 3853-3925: 17.3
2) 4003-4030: 20.1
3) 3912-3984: 16.1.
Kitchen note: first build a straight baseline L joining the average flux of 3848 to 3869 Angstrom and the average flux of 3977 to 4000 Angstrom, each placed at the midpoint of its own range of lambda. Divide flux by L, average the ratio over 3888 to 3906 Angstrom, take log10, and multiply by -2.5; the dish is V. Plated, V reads 0.25 mag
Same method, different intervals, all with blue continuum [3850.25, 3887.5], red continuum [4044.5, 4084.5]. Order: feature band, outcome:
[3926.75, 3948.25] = 0.167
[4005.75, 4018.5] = -0.105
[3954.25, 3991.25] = 0.197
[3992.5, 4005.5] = -0.043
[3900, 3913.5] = 0.036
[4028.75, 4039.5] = -0.014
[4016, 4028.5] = -0.063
